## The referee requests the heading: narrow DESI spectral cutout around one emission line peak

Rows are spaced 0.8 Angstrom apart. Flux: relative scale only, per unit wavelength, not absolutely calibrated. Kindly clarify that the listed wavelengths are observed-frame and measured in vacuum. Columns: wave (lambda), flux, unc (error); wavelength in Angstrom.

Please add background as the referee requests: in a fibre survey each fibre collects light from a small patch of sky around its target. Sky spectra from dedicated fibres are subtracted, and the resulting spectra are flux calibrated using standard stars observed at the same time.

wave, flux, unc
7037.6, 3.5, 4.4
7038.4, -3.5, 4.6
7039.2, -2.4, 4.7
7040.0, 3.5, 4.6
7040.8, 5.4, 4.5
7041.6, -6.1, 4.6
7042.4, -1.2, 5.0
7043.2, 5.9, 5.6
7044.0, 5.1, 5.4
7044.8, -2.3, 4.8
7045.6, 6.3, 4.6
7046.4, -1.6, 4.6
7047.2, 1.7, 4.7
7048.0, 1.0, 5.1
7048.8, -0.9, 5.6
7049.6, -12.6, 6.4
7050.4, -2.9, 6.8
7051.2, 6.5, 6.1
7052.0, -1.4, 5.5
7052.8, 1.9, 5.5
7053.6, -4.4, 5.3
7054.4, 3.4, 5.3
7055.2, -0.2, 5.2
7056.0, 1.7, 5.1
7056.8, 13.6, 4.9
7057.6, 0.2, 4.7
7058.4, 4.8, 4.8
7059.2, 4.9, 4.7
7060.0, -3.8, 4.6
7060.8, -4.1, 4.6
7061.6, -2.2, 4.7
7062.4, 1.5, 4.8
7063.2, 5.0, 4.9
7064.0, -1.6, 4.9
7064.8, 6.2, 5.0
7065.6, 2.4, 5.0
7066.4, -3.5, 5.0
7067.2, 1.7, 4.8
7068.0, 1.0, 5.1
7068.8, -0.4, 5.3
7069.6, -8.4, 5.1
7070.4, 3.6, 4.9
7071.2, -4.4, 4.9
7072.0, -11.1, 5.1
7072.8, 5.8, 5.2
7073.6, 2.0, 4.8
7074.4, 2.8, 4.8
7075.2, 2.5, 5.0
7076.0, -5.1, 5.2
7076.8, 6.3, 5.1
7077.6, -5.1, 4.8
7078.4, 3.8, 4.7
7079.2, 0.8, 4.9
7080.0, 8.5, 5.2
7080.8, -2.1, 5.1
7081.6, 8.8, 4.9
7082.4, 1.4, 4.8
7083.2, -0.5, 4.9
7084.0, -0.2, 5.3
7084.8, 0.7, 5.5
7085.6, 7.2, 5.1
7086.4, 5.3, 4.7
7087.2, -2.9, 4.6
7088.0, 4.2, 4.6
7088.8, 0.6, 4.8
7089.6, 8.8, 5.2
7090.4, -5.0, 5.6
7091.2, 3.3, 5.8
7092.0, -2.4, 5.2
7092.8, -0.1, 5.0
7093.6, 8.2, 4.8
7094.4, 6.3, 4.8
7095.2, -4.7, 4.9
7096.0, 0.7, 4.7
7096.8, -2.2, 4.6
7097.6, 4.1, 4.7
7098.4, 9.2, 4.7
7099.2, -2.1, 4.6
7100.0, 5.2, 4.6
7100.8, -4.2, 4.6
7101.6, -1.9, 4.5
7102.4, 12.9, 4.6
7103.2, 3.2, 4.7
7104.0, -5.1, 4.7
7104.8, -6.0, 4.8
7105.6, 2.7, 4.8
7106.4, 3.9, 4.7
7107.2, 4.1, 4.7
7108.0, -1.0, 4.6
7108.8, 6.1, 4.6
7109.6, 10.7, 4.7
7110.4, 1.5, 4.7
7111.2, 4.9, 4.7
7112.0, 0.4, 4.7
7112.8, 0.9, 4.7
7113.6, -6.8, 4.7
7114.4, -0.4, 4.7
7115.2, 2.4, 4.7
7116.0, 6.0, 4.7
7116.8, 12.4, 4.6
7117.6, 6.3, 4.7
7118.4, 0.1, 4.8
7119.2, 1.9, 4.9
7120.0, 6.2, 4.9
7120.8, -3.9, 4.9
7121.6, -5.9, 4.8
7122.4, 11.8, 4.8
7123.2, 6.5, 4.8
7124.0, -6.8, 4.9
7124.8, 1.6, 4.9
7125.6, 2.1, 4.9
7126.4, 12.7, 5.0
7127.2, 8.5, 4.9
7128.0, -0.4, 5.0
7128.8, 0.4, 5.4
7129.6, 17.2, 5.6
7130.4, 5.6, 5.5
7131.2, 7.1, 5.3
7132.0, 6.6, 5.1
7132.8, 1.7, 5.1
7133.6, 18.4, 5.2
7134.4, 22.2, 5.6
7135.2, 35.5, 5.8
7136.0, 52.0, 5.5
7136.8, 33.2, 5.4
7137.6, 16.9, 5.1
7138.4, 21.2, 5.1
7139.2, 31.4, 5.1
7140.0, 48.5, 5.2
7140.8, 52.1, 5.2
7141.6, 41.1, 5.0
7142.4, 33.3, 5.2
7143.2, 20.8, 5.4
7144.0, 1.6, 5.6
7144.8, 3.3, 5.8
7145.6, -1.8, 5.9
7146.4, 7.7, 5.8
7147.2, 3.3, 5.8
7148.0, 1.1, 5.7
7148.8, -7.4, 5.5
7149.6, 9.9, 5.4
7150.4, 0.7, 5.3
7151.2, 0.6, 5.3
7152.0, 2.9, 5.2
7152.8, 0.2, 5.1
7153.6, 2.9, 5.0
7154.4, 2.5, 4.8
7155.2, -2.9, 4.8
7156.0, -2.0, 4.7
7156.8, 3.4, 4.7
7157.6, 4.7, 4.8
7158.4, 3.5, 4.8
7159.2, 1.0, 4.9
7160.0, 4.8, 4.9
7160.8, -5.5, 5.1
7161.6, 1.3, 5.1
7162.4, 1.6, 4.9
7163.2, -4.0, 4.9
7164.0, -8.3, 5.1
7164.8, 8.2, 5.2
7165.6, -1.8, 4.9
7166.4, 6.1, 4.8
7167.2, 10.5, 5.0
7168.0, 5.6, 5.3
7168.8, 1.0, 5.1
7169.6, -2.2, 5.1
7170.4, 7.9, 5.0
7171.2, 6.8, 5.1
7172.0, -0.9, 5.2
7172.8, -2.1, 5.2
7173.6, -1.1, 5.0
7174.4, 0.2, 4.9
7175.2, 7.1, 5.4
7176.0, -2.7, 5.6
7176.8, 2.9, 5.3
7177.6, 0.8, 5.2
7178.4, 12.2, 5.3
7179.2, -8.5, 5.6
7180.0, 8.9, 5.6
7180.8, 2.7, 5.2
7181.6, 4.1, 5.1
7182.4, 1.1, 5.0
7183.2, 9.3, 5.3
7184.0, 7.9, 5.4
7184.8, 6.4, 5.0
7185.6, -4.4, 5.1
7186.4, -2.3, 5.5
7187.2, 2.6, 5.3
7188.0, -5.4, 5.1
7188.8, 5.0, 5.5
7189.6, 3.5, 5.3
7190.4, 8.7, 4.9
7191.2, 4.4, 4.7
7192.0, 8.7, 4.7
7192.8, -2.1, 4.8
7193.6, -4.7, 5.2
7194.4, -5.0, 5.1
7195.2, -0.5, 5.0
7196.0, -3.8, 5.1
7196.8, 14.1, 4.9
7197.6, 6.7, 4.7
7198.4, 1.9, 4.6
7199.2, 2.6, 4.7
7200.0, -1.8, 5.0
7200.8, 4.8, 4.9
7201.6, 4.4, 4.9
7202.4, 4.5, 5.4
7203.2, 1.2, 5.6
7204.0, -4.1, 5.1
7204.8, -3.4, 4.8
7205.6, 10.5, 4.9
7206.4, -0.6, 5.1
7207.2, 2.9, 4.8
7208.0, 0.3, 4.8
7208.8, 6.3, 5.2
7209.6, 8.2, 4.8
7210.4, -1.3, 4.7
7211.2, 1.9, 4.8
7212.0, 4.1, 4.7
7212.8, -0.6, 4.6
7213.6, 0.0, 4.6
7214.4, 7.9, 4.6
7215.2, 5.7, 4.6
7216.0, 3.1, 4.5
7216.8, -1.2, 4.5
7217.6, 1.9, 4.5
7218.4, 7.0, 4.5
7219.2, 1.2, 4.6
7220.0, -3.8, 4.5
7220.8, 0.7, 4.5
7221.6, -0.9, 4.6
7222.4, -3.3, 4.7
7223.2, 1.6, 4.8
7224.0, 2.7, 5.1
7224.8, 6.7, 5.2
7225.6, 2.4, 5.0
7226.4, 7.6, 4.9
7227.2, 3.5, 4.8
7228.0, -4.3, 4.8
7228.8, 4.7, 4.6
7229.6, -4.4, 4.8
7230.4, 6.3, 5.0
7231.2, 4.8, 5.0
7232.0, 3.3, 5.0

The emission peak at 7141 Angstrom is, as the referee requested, [O II] 3727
